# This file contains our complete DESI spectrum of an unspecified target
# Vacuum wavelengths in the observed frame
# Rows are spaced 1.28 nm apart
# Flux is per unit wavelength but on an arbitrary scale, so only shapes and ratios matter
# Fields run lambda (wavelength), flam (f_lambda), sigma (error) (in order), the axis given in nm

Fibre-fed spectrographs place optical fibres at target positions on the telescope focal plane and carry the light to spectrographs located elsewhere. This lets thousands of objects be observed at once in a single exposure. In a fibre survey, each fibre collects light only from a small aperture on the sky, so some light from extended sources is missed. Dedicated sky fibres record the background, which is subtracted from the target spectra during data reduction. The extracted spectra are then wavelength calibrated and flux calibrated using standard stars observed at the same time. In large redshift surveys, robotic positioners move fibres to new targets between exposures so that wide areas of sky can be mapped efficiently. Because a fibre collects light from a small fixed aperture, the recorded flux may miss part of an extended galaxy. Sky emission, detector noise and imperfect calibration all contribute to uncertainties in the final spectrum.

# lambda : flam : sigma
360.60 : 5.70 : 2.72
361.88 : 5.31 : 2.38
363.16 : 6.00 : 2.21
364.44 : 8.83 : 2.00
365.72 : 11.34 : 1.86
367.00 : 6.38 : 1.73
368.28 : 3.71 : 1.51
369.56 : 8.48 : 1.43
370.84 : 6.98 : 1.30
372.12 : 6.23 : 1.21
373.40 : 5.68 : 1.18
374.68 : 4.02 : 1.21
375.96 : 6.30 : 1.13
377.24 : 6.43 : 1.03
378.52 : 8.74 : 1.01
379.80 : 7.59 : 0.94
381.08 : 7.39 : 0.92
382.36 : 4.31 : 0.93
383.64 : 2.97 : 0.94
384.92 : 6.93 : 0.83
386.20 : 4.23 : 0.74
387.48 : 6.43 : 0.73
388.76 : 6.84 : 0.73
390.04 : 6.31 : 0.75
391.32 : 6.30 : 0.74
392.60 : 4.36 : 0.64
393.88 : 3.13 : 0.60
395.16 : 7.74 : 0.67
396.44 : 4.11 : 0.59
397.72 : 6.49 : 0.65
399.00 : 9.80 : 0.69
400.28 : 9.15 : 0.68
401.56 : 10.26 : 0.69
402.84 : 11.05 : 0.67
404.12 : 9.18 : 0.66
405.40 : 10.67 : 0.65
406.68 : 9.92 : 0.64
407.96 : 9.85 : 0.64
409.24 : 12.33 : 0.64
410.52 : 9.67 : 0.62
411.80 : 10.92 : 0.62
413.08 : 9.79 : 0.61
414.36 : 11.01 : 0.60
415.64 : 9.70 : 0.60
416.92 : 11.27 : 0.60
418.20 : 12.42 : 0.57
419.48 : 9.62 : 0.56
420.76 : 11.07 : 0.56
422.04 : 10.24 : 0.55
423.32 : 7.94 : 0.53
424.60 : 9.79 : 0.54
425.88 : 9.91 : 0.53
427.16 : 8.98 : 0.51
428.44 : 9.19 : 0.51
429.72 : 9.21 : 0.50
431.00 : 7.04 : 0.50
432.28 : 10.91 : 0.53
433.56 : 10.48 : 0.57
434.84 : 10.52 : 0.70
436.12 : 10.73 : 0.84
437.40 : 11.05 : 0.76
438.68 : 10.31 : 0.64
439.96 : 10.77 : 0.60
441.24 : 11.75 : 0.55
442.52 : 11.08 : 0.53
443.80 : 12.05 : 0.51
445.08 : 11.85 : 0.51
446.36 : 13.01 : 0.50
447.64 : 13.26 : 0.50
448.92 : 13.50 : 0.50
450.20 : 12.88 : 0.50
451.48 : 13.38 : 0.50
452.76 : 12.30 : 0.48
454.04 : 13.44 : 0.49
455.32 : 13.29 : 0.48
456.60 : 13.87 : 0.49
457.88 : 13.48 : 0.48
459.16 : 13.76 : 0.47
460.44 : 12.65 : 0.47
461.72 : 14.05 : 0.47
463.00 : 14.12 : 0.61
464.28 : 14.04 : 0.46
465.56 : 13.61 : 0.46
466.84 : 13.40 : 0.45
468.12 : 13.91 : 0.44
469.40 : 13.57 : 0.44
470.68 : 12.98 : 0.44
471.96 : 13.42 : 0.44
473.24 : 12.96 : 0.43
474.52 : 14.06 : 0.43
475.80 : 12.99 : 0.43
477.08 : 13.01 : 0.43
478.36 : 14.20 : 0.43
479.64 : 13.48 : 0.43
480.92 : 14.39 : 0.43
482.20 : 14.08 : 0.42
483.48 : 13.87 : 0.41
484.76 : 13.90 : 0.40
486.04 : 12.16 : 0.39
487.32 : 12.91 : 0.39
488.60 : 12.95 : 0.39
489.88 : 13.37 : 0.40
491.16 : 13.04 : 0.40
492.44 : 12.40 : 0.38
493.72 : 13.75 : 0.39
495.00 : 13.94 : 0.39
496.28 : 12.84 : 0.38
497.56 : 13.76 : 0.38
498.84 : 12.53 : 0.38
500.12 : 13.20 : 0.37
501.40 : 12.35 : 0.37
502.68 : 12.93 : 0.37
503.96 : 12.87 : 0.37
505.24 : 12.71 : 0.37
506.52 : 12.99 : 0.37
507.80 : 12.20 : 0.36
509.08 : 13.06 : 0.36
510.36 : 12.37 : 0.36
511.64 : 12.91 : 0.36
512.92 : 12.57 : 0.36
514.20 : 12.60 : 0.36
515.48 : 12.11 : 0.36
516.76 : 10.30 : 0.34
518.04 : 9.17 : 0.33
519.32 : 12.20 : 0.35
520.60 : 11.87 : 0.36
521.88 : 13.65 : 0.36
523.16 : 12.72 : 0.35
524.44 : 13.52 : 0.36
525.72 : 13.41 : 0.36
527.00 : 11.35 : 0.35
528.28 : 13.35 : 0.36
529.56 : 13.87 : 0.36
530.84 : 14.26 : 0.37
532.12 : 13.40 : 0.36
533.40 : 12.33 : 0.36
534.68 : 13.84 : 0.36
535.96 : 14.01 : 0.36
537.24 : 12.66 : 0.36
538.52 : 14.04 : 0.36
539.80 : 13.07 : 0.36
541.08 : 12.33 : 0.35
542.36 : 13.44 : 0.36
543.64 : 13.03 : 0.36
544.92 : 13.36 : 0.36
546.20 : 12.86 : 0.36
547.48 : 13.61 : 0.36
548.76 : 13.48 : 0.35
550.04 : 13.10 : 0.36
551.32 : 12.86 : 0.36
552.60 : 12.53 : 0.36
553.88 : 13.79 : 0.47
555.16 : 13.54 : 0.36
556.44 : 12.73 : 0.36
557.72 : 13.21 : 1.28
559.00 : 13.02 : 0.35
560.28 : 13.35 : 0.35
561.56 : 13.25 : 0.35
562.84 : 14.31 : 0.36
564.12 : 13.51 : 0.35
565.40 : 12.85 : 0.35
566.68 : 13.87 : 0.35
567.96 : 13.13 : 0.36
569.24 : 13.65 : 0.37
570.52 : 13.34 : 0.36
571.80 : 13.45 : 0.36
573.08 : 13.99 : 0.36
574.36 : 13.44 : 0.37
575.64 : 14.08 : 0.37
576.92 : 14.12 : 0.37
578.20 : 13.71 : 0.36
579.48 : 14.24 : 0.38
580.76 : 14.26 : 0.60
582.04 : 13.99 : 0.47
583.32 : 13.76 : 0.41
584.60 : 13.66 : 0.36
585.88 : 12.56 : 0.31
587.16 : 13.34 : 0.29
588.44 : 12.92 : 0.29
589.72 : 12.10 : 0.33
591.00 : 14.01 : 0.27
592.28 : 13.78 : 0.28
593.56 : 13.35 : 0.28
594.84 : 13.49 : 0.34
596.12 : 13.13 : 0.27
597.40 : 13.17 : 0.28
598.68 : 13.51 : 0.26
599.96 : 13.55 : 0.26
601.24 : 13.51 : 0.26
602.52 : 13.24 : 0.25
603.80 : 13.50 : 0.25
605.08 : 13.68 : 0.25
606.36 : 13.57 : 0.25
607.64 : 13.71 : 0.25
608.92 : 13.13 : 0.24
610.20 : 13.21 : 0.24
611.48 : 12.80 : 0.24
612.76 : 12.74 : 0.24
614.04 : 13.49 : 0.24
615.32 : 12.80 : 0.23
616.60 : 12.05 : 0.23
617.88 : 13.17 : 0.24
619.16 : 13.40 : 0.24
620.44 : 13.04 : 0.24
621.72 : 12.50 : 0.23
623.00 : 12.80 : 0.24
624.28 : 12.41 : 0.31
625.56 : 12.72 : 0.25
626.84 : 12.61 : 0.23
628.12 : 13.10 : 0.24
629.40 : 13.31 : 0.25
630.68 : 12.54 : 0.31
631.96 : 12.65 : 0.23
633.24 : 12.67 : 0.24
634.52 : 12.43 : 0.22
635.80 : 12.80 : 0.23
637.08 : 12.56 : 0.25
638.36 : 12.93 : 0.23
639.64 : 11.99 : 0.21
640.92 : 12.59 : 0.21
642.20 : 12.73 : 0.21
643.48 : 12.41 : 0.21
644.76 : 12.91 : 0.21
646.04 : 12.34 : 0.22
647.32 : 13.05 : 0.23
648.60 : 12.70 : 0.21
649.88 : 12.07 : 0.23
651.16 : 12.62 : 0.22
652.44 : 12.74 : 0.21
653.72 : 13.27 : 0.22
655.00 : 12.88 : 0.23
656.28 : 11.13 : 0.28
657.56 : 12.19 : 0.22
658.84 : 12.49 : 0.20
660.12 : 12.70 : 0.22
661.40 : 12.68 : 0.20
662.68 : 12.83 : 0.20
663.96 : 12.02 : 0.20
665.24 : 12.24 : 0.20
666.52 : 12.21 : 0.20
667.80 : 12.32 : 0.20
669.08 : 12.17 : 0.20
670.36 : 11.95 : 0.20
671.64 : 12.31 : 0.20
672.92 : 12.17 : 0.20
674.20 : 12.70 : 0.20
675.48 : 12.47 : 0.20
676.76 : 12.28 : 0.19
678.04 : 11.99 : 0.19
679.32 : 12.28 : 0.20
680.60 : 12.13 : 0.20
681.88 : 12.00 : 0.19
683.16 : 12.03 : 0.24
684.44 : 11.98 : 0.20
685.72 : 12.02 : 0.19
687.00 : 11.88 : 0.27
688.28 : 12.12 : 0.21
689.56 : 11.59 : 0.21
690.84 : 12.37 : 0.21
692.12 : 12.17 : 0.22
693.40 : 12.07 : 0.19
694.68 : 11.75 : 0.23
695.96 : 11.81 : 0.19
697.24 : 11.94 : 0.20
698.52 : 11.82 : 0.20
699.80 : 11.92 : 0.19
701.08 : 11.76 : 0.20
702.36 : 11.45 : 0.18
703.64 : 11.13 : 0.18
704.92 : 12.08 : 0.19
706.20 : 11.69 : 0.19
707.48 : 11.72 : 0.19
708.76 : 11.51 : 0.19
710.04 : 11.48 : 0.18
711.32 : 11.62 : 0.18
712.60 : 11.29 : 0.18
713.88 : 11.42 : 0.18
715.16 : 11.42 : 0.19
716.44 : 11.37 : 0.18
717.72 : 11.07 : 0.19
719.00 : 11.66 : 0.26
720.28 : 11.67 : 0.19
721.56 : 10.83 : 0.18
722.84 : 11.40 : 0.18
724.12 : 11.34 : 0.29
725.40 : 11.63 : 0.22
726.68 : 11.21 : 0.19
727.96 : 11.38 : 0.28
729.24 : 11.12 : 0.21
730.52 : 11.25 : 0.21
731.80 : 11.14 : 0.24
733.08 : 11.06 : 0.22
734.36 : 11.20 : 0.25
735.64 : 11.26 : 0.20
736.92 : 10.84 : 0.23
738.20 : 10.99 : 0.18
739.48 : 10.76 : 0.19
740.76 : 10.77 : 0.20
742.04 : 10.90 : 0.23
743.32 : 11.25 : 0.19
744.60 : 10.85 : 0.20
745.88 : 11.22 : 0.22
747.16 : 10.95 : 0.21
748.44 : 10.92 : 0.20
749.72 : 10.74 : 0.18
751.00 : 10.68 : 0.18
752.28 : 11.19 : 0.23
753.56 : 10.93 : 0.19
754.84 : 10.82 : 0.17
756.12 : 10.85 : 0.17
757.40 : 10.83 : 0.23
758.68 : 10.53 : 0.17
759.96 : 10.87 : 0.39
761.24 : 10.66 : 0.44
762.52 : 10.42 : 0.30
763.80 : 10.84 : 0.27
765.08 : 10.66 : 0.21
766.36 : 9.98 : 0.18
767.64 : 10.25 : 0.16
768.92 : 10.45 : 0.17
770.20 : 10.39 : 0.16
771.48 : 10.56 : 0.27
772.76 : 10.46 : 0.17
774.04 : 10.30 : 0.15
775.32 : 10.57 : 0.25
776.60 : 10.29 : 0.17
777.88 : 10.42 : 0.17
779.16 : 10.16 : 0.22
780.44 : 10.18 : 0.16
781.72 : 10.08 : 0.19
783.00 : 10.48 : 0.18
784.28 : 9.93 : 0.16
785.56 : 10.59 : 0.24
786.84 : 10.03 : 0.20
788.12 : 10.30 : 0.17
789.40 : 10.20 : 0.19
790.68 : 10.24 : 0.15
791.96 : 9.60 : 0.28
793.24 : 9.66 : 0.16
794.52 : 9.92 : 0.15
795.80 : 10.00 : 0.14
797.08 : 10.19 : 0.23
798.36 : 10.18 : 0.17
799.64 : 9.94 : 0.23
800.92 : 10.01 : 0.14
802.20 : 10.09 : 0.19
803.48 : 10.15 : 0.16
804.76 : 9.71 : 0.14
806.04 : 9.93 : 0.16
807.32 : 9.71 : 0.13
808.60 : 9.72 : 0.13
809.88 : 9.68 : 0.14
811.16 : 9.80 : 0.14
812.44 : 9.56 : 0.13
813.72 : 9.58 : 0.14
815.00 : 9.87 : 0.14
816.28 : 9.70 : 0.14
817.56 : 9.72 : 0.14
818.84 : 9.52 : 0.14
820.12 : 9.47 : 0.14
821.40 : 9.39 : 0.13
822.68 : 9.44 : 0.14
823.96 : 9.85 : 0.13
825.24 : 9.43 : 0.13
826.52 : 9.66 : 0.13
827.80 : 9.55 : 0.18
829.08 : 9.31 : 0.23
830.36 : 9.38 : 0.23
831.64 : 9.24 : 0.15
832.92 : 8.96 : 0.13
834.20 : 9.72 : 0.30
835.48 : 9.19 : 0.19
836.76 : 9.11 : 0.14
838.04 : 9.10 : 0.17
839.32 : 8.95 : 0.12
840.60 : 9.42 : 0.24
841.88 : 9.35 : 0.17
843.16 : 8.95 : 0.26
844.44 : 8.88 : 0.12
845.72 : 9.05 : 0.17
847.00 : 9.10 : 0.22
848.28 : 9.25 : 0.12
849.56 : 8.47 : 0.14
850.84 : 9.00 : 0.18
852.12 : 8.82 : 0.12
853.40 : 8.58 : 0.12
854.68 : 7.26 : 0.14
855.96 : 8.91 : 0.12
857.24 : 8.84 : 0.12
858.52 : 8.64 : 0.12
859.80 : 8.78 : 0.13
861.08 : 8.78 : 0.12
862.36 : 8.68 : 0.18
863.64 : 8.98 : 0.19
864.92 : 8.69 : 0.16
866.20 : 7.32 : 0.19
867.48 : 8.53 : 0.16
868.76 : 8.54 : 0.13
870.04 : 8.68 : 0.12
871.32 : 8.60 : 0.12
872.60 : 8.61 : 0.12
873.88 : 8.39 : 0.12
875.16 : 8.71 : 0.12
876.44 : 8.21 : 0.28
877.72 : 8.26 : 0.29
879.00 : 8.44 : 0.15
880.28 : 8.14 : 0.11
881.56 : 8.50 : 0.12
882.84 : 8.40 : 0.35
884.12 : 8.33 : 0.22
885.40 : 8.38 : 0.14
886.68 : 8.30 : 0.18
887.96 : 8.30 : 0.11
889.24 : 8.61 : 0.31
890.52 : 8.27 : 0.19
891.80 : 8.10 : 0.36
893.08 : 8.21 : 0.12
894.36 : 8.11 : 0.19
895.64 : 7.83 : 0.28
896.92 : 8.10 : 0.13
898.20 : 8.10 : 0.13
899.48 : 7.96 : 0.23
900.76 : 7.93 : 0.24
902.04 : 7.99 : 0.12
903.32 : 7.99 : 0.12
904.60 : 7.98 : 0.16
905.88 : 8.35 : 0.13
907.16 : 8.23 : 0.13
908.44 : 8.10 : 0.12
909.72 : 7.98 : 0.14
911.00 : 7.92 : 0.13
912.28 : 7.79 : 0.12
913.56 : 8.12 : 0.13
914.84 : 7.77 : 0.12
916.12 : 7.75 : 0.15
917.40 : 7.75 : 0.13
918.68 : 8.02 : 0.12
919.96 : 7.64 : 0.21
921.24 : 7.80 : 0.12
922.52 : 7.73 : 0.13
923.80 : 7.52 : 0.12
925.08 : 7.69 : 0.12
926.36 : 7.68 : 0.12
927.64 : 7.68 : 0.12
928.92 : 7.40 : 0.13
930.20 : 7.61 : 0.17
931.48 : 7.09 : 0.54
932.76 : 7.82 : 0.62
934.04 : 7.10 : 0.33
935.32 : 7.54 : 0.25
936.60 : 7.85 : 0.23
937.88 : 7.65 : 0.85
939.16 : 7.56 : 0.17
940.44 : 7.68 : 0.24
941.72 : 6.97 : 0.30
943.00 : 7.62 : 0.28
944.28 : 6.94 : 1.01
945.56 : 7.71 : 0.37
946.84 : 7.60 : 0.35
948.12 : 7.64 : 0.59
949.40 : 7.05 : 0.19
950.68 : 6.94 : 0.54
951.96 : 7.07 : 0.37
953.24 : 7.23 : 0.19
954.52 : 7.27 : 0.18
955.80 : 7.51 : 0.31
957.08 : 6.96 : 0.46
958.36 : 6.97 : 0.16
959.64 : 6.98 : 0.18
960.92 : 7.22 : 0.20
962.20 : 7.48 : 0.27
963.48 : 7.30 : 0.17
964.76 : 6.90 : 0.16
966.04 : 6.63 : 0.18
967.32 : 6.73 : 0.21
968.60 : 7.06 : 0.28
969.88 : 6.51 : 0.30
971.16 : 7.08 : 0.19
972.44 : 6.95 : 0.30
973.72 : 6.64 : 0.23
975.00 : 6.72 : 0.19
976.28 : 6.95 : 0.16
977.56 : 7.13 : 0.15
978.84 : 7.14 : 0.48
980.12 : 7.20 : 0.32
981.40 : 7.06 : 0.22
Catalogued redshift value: 0.000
